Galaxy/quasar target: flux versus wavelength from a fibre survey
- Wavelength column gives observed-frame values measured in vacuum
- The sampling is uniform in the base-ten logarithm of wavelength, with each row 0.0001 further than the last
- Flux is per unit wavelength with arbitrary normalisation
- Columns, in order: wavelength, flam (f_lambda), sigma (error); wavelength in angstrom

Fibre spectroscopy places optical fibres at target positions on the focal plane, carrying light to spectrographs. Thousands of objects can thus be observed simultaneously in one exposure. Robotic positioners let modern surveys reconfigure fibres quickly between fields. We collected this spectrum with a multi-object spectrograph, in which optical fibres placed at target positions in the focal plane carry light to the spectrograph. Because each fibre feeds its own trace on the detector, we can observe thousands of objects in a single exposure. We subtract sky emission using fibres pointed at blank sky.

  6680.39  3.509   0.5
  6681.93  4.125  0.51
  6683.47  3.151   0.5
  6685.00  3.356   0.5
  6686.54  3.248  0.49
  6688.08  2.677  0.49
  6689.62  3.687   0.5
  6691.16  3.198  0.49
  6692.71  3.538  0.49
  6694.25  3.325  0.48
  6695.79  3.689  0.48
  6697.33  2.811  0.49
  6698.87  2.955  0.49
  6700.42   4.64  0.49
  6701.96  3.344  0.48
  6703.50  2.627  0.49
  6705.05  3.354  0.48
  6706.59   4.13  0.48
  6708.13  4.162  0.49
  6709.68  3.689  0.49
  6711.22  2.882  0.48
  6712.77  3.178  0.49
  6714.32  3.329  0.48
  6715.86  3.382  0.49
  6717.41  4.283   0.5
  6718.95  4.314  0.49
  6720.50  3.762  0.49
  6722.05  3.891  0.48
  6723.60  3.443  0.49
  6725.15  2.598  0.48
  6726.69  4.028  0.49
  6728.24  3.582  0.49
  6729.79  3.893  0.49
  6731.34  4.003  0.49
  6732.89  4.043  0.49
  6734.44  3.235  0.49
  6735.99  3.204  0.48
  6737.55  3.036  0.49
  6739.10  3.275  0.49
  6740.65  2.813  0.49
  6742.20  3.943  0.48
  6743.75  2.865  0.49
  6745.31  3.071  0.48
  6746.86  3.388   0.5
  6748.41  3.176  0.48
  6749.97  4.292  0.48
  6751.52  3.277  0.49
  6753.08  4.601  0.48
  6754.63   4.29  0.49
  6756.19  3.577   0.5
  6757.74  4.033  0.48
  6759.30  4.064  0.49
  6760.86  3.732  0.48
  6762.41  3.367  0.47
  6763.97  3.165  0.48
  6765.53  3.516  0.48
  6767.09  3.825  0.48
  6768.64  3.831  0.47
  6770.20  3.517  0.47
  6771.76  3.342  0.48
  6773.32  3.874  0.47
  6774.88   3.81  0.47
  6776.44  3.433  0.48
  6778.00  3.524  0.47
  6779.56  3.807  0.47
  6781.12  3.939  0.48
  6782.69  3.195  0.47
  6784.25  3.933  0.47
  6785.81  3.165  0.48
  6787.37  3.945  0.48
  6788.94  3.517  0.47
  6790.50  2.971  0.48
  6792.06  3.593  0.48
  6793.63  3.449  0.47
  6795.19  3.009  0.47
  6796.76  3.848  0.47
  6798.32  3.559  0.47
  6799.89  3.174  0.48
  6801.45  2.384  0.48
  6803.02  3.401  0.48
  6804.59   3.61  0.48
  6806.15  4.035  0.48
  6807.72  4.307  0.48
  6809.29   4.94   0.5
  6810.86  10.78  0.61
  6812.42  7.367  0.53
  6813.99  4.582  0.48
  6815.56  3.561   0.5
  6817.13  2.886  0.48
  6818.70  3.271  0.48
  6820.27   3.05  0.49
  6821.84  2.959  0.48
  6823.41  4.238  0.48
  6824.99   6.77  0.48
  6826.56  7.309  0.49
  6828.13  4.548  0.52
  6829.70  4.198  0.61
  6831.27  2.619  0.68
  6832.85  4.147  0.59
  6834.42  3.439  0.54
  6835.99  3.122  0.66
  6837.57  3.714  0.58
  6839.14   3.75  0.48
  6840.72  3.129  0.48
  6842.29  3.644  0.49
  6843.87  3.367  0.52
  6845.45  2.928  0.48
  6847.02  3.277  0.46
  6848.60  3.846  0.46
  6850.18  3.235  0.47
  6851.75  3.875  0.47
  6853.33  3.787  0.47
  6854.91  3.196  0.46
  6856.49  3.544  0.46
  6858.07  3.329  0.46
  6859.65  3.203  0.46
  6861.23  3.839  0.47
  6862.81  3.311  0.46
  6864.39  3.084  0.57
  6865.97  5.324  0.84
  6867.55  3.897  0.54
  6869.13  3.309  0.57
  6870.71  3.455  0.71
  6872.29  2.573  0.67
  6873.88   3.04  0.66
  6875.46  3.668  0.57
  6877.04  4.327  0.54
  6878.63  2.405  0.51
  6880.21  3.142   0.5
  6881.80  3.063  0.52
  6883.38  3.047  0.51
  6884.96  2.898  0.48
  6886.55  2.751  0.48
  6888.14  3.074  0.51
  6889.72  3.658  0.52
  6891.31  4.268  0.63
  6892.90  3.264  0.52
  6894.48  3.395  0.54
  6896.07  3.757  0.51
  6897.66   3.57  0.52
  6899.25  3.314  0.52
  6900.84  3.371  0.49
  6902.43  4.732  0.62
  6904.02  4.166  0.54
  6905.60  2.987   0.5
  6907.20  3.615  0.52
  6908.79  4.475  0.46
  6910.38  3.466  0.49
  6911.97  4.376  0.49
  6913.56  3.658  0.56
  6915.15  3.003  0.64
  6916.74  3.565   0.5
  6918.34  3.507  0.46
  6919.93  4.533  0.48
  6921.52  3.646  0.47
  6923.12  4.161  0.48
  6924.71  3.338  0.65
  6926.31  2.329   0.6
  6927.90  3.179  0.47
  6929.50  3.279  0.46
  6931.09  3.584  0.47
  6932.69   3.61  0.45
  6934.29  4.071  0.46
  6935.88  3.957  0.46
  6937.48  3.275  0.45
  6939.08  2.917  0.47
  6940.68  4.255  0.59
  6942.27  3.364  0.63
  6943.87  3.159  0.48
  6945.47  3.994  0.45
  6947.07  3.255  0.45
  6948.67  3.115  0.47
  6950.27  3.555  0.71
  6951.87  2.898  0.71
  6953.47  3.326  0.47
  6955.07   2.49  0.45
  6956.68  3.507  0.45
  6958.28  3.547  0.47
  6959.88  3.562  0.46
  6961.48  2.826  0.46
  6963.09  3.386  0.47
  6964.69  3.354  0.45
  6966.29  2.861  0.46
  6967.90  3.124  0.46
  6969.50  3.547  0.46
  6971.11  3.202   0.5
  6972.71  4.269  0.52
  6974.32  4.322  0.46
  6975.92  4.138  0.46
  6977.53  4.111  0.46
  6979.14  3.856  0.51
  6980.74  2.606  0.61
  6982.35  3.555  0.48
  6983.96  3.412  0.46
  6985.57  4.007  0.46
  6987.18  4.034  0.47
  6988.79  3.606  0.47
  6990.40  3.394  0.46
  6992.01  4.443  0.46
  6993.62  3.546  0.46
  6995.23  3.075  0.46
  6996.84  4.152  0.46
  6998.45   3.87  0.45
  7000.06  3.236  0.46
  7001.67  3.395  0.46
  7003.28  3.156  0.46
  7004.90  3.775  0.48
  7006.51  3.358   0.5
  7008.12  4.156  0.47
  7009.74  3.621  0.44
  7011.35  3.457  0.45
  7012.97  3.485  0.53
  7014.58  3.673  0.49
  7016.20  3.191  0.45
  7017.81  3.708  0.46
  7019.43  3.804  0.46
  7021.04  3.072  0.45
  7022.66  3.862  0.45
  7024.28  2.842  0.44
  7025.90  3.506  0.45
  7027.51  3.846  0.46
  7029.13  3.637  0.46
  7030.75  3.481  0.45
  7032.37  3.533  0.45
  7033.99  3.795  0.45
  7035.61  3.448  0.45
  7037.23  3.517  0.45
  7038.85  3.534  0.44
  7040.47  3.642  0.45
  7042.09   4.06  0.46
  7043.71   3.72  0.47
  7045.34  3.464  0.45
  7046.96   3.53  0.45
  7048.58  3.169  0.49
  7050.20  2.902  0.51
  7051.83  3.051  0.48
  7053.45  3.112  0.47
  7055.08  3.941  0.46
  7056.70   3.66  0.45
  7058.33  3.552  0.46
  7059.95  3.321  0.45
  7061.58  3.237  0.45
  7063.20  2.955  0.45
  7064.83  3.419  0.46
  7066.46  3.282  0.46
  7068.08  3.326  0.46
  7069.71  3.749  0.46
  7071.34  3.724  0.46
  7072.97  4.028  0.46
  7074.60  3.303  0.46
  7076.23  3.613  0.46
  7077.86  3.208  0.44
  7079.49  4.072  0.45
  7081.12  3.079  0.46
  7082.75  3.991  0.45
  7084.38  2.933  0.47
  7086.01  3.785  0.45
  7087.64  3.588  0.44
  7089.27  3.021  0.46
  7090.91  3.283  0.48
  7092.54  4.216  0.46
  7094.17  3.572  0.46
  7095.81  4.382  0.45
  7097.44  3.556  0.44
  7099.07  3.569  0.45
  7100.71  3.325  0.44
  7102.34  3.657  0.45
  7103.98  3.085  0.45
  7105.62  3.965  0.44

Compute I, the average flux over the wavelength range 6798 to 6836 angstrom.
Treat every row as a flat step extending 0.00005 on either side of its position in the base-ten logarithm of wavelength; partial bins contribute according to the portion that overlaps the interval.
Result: 4.36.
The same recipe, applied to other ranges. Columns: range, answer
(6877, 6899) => 3.29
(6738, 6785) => 3.61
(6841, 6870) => 3.55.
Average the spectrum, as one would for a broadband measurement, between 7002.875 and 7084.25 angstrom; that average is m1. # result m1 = 3.51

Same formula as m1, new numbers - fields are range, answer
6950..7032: 3.53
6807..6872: 4.04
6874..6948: 3.53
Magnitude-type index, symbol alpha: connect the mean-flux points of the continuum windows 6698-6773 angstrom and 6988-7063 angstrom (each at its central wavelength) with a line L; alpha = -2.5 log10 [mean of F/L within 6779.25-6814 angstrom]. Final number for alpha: -0.15 mag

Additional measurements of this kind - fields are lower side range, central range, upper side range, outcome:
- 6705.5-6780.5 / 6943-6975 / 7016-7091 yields 0.05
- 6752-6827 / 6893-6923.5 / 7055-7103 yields 0.02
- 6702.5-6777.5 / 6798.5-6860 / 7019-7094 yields -0.13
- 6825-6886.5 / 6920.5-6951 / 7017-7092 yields 0.02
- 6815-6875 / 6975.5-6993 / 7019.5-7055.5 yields -0.06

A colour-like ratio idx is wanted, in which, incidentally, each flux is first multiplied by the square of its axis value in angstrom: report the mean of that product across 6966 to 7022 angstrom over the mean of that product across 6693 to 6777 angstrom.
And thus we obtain 1.1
